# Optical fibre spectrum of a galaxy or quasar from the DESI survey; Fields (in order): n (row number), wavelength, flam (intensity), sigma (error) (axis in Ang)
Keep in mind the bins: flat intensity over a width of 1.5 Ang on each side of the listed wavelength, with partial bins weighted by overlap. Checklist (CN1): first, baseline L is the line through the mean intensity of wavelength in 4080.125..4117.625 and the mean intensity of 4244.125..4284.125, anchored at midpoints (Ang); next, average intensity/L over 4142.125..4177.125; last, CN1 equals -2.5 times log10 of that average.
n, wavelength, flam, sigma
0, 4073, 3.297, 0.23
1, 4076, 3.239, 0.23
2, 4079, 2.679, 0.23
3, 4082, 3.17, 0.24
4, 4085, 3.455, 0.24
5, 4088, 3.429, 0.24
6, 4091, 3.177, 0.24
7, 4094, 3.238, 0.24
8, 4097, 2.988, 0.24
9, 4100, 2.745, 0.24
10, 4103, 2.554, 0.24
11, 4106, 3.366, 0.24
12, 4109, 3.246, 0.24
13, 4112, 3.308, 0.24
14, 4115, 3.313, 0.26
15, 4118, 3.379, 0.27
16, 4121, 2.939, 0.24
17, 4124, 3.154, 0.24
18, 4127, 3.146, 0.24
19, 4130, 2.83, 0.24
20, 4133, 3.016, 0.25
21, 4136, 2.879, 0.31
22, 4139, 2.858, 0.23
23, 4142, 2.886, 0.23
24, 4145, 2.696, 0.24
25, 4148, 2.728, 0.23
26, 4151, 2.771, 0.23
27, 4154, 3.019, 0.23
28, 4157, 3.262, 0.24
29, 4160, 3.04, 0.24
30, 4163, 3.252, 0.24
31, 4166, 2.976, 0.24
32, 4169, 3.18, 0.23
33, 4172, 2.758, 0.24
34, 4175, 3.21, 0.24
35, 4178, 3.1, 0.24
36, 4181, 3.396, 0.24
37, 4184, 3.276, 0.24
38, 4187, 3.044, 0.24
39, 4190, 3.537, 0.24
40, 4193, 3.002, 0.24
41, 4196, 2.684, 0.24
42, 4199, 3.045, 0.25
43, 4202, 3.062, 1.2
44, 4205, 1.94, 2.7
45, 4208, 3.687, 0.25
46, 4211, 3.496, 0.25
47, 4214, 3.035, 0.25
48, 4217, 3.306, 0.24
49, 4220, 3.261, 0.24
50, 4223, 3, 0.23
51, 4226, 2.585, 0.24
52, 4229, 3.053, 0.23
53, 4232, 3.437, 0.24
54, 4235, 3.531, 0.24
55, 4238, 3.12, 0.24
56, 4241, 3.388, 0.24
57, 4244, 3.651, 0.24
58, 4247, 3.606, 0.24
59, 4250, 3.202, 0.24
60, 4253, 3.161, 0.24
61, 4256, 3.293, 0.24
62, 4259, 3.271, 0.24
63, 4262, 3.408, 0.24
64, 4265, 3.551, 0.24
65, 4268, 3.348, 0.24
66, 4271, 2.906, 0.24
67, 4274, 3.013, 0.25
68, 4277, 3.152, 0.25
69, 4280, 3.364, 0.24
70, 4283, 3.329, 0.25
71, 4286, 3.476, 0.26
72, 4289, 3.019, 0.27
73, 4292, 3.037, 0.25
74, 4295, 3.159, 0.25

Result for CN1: 0.079 mag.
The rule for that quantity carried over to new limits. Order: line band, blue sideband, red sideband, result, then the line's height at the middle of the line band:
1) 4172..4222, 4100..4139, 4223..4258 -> 0.03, 3.19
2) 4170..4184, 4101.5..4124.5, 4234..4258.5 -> 0.04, 3.26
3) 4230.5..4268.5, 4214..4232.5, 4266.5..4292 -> -0.08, 3.13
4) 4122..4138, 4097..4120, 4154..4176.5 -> 0.04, 3.11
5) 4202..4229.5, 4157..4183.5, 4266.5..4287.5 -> 0.05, 3.17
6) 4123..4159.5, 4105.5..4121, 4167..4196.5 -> 0.10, 3.22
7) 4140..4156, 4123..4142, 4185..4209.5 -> 0.05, 2.98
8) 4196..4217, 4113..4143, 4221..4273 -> 0.05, 3.19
